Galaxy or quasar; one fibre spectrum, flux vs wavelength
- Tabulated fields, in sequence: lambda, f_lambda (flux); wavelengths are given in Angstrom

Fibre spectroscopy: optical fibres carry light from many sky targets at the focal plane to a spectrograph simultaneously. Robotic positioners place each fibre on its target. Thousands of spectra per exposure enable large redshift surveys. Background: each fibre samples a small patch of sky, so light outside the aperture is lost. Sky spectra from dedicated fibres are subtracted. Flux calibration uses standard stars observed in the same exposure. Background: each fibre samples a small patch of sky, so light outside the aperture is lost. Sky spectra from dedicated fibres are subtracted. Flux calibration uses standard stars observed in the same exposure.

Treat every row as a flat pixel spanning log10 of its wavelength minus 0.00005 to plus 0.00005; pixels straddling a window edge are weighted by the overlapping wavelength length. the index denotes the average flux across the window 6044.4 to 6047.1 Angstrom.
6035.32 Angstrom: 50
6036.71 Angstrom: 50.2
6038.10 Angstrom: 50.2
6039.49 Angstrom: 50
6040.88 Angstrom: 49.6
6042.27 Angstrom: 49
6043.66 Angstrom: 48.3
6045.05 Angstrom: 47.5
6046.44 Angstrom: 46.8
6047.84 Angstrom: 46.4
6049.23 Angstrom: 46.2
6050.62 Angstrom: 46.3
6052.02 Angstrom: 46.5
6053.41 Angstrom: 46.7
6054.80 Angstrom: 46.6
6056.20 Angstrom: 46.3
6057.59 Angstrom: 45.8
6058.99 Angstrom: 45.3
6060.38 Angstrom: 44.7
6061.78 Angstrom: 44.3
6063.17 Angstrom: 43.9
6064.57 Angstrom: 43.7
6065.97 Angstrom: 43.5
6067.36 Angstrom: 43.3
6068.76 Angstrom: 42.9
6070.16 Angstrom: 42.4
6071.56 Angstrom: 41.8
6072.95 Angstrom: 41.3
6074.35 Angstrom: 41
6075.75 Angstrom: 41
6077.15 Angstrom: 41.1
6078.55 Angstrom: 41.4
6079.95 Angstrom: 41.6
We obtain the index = 47.2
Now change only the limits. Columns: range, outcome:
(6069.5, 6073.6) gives 41.9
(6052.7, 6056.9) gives 46.6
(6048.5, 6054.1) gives 46.4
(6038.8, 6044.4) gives 49.3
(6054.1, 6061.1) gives 45.7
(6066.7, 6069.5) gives 43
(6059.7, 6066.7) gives 44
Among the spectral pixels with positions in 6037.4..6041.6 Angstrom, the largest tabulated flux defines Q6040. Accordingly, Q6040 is 50.2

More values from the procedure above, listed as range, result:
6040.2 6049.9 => 49.6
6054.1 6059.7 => 46.6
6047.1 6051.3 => 46.4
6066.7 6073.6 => 43.3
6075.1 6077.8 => 41.1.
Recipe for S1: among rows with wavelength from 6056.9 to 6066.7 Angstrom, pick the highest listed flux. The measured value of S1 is 45.8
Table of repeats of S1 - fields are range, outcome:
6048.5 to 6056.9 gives 46.7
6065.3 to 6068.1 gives 43.5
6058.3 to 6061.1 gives 45.3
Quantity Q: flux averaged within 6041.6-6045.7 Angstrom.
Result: 48.3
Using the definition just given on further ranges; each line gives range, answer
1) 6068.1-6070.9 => 42.6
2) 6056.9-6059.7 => 45.5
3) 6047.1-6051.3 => 46.3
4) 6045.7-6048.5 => 46.5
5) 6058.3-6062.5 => 44.8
